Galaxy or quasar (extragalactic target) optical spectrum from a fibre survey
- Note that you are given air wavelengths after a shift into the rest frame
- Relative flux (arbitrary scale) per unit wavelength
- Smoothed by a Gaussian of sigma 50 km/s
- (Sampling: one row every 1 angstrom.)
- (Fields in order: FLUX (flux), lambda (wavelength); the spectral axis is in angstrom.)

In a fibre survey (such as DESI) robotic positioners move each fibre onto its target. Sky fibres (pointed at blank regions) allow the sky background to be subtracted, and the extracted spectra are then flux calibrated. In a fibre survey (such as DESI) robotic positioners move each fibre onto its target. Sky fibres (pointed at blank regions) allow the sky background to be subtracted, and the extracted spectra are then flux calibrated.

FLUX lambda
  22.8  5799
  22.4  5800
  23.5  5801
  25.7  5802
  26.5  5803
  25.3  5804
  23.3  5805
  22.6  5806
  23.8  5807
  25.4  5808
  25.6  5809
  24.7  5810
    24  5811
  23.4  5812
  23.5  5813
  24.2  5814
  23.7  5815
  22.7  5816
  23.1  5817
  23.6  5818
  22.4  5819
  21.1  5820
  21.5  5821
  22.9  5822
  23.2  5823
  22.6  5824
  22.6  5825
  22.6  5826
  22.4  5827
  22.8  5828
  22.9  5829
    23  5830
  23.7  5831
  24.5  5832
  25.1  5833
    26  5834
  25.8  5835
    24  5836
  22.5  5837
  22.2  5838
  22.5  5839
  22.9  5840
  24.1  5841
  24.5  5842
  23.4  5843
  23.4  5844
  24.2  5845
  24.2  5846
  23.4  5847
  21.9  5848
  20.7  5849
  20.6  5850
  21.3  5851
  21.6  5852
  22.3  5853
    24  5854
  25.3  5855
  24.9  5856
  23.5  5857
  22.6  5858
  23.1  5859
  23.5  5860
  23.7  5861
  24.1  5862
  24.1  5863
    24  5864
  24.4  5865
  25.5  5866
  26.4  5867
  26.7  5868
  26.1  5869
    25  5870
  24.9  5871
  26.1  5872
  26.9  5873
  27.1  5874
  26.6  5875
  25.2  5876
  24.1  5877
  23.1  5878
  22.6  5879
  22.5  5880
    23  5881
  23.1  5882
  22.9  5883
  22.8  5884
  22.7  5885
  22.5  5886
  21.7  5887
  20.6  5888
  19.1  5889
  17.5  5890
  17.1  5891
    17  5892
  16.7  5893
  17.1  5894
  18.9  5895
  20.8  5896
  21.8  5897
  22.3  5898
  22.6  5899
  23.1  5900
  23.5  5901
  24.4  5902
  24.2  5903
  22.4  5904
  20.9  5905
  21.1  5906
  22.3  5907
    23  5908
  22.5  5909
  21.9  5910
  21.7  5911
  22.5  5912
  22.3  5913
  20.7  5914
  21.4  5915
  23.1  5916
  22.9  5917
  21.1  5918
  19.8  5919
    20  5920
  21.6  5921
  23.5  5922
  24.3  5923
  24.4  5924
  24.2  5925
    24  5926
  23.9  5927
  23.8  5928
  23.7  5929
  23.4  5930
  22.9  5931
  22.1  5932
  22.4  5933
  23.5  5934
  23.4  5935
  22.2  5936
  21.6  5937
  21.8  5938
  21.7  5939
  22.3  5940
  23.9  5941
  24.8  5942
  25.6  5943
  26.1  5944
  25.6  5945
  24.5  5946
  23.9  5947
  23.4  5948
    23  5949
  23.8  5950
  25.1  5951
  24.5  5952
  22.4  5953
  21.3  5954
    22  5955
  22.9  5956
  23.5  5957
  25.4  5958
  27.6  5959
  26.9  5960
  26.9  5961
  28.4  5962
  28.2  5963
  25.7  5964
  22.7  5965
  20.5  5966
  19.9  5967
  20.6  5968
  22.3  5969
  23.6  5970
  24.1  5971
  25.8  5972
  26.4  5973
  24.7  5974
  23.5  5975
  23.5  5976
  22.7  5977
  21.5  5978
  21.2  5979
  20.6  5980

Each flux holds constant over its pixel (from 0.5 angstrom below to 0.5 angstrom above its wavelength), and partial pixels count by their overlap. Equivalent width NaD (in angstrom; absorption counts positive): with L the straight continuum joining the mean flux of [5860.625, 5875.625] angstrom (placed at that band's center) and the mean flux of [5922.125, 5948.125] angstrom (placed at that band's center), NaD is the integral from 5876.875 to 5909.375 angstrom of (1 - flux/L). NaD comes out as 4.3 angstrom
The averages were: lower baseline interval 25.5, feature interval 21.5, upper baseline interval 23.6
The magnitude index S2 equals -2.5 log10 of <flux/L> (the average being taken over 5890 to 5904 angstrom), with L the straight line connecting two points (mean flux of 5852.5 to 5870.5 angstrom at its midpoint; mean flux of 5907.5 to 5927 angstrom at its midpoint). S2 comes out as 0.12 mag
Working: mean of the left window 24.4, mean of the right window 22.4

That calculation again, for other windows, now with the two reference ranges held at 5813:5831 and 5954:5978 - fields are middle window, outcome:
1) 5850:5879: -0.054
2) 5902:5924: 0.071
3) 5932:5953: 0.015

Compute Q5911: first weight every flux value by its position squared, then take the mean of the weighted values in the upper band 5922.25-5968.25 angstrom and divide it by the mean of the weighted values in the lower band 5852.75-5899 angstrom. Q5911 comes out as 1.1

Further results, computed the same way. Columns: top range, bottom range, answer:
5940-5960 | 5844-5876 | 1.03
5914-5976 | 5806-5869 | 1.04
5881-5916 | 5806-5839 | 0.94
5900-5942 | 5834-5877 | 0.96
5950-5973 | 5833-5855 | 1.08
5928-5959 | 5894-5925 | 1.07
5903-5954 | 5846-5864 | 1.02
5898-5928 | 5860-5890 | 0.95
